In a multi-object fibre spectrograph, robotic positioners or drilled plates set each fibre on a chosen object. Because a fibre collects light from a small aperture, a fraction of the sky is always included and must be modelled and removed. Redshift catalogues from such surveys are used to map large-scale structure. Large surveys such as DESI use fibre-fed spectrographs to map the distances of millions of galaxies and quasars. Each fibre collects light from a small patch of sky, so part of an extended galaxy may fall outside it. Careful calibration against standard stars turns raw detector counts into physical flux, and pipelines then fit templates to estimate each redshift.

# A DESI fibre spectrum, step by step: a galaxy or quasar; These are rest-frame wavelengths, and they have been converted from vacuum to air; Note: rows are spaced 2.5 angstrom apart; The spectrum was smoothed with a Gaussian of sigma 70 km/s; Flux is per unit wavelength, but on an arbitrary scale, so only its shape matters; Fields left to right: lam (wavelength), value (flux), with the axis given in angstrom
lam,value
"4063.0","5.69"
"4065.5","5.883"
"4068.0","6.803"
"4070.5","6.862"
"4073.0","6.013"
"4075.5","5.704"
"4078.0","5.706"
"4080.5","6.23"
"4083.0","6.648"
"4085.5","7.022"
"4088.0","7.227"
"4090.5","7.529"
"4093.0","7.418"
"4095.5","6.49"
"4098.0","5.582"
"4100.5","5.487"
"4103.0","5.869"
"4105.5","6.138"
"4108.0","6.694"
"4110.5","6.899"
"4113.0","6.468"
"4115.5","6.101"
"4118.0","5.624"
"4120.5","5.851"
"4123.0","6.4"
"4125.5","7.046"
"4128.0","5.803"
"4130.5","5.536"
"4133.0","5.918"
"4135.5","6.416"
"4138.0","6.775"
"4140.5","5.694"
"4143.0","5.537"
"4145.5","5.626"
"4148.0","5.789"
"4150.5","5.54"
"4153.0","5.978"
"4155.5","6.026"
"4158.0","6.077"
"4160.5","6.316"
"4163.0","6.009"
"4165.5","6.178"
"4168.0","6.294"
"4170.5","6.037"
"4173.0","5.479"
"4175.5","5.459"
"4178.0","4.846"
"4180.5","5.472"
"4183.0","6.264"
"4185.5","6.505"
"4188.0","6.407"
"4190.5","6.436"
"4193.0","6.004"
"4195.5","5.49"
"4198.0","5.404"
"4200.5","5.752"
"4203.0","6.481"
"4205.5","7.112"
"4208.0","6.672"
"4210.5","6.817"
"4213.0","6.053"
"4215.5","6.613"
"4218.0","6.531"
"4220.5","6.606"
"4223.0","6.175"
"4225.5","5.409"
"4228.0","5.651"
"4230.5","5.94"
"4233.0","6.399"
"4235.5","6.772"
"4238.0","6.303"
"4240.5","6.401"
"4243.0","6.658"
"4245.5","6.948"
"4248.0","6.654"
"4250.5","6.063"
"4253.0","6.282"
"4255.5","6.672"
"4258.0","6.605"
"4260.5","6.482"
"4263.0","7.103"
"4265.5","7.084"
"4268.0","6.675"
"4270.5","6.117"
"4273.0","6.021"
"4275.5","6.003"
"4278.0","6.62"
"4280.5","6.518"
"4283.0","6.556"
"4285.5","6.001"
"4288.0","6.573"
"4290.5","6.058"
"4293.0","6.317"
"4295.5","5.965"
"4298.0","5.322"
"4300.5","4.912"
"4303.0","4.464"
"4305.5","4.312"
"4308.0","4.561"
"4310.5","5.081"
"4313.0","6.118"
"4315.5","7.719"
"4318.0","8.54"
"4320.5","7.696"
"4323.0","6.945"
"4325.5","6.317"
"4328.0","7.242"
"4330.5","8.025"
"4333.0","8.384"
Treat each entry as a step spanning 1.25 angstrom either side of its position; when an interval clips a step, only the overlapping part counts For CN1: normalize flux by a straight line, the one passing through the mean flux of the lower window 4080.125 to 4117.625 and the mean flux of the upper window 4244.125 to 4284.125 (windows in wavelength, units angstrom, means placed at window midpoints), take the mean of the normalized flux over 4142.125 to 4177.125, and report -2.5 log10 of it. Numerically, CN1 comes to 0.11 mag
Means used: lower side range 6.51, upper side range 6.53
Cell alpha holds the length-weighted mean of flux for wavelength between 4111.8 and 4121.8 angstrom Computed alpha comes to 6.01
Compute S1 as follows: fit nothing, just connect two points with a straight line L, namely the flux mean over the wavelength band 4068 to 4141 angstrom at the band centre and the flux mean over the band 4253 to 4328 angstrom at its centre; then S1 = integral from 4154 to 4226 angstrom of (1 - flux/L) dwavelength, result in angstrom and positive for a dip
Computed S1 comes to 2.2 angstrom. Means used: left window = 6.33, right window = 6.27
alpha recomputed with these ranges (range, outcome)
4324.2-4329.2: 6.78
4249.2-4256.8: 6.34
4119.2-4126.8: 6.42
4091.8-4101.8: 6.24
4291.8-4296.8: 6.13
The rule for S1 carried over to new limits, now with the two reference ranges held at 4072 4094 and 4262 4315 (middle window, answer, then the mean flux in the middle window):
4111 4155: 2.9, 6.02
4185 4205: 0.5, 6.08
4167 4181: 1.6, 5.59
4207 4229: -0.4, 6.28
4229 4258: -1.8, 6.46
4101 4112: 0.3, 6.34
